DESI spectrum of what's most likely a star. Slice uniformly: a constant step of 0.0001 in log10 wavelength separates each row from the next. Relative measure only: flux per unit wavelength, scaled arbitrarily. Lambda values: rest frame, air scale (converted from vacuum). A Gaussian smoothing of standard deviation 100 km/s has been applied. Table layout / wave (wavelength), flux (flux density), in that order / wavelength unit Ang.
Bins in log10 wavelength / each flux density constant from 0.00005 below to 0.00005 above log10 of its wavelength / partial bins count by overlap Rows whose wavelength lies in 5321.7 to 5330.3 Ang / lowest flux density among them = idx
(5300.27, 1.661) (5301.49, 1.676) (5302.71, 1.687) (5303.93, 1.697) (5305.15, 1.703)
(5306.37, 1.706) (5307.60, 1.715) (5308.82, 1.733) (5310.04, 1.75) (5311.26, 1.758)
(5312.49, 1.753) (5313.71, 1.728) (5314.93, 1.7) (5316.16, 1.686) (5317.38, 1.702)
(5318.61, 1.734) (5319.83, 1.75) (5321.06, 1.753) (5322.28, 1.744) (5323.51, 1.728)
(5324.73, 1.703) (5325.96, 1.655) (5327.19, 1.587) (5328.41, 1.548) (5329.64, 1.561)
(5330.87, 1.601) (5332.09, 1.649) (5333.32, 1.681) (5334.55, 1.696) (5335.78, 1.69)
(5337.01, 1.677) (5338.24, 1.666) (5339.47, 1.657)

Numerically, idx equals 1.548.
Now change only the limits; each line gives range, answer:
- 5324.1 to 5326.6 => 1.655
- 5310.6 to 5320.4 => 1.686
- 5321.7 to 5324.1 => 1.728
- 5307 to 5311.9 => 1.715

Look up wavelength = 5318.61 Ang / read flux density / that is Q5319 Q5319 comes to 1.734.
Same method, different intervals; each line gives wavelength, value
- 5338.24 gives 1.666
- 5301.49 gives 1.676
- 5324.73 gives 1.703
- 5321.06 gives 1.753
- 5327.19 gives 1.587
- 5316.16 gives 1.686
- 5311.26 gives 1.758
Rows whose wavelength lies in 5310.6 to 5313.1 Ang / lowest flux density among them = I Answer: 1.753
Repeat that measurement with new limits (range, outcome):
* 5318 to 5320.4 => 1.734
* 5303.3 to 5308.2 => 1.697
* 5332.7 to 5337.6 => 1.677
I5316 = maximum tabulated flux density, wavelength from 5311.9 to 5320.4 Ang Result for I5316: 1.753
